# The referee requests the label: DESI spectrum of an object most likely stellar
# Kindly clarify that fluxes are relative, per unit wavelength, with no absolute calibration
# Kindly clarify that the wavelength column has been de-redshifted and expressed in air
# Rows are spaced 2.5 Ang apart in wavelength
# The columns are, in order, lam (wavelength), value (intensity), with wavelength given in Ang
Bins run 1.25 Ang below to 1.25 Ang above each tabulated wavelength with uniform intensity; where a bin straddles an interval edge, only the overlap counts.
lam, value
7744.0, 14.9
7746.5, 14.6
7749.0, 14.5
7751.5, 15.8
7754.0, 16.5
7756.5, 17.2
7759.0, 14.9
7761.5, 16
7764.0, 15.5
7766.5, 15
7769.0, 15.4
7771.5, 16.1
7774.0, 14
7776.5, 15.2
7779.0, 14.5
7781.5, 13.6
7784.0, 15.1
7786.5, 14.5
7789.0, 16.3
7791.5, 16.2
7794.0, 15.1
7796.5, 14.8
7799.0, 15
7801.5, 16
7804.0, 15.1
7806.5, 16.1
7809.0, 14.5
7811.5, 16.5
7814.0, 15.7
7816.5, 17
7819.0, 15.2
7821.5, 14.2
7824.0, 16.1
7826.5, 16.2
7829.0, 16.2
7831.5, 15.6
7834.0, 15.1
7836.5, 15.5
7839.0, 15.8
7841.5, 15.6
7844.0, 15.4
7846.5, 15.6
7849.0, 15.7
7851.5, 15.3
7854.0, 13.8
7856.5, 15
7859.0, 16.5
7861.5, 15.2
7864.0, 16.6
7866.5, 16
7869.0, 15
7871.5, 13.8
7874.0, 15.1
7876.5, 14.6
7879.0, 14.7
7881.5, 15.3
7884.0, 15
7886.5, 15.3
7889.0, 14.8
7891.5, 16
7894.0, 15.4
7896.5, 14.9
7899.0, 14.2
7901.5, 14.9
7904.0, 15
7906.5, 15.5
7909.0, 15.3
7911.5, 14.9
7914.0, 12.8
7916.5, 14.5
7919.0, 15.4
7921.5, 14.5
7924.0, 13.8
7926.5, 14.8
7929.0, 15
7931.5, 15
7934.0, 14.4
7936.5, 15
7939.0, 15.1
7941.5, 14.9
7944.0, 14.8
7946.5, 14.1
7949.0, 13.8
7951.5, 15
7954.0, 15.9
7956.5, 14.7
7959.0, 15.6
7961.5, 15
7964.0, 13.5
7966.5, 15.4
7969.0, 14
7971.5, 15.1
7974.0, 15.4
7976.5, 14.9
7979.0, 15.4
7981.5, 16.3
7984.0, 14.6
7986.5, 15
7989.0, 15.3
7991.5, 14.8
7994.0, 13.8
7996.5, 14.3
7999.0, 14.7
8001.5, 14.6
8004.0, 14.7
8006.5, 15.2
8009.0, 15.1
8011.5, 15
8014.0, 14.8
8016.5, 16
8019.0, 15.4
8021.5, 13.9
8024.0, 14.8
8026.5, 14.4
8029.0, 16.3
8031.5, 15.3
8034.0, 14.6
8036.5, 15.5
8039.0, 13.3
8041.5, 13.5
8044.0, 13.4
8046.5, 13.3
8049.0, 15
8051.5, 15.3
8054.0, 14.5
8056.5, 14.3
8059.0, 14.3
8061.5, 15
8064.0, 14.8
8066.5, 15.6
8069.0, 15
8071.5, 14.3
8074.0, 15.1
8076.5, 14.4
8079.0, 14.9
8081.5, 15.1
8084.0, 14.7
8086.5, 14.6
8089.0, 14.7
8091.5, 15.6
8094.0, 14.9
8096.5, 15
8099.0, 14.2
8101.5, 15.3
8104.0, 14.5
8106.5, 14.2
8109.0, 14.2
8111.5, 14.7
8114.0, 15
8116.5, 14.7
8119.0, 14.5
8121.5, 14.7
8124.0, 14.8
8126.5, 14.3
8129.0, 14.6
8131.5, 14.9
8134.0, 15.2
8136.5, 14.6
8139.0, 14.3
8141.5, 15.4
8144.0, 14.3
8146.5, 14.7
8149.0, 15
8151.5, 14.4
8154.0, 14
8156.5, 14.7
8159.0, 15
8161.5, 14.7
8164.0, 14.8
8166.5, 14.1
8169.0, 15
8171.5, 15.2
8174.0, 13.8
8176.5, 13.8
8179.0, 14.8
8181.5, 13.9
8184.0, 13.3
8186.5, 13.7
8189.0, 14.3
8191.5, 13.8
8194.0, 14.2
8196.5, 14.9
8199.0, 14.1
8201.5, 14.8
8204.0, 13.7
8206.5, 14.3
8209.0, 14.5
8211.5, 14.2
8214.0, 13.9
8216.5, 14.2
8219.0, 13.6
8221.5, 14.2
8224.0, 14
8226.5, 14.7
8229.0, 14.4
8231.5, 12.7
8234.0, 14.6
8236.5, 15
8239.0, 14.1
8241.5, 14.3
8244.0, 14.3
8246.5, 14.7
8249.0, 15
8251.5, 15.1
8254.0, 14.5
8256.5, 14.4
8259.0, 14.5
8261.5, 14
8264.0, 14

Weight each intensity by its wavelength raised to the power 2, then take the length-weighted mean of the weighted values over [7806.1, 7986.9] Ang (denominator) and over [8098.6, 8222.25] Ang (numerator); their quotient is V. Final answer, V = 1.02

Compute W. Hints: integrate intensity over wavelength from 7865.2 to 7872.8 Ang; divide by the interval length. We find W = 14.9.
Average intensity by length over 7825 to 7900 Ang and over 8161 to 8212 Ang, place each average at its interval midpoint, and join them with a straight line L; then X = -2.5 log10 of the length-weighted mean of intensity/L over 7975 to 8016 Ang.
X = 0.00 mag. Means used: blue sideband 15.3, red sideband 14.3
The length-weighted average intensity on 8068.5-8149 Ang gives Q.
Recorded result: 14.7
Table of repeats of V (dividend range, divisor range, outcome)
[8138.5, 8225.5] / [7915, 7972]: 1.03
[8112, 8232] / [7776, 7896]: 1.02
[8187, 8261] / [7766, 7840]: 1.03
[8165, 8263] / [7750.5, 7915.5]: 1.03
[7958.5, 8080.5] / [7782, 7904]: 1.01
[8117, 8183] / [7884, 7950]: 1.05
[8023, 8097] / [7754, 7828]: 1.02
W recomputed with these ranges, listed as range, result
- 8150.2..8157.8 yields 14.4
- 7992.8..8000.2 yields 14.3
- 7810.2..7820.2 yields 16.1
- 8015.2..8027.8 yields 14.9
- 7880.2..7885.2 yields 15.1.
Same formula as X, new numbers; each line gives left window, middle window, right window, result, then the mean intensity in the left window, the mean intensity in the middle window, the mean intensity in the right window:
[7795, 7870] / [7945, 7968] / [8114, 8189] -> 0.028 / 15.5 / 14.8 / 14.5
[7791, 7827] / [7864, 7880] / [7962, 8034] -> 0.024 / 15.6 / 15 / 14.9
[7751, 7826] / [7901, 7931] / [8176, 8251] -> 0.027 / 15.4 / 14.7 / 14.2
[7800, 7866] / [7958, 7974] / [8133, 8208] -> 0.024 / 15.6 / 14.8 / 14.4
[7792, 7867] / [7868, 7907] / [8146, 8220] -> 0.028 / 15.5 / 15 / 14.3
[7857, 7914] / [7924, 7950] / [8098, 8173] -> 0.028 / 15.1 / 14.7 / 14.7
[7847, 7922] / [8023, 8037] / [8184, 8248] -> -0.034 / 15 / 15.1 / 14.2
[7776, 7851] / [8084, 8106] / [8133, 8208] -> -0.013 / 15.4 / 14.8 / 14.4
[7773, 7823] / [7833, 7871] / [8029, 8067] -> -0.025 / 15.2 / 15.4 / 14.6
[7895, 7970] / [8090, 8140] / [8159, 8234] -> -0.025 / 14.7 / 14.7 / 14.2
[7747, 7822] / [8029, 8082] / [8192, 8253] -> 0.007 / 15.4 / 14.6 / 14.3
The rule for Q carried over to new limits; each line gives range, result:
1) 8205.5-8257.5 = 14.3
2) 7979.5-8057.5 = 14.7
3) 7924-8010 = 14.8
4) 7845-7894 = 15.2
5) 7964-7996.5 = 14.9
